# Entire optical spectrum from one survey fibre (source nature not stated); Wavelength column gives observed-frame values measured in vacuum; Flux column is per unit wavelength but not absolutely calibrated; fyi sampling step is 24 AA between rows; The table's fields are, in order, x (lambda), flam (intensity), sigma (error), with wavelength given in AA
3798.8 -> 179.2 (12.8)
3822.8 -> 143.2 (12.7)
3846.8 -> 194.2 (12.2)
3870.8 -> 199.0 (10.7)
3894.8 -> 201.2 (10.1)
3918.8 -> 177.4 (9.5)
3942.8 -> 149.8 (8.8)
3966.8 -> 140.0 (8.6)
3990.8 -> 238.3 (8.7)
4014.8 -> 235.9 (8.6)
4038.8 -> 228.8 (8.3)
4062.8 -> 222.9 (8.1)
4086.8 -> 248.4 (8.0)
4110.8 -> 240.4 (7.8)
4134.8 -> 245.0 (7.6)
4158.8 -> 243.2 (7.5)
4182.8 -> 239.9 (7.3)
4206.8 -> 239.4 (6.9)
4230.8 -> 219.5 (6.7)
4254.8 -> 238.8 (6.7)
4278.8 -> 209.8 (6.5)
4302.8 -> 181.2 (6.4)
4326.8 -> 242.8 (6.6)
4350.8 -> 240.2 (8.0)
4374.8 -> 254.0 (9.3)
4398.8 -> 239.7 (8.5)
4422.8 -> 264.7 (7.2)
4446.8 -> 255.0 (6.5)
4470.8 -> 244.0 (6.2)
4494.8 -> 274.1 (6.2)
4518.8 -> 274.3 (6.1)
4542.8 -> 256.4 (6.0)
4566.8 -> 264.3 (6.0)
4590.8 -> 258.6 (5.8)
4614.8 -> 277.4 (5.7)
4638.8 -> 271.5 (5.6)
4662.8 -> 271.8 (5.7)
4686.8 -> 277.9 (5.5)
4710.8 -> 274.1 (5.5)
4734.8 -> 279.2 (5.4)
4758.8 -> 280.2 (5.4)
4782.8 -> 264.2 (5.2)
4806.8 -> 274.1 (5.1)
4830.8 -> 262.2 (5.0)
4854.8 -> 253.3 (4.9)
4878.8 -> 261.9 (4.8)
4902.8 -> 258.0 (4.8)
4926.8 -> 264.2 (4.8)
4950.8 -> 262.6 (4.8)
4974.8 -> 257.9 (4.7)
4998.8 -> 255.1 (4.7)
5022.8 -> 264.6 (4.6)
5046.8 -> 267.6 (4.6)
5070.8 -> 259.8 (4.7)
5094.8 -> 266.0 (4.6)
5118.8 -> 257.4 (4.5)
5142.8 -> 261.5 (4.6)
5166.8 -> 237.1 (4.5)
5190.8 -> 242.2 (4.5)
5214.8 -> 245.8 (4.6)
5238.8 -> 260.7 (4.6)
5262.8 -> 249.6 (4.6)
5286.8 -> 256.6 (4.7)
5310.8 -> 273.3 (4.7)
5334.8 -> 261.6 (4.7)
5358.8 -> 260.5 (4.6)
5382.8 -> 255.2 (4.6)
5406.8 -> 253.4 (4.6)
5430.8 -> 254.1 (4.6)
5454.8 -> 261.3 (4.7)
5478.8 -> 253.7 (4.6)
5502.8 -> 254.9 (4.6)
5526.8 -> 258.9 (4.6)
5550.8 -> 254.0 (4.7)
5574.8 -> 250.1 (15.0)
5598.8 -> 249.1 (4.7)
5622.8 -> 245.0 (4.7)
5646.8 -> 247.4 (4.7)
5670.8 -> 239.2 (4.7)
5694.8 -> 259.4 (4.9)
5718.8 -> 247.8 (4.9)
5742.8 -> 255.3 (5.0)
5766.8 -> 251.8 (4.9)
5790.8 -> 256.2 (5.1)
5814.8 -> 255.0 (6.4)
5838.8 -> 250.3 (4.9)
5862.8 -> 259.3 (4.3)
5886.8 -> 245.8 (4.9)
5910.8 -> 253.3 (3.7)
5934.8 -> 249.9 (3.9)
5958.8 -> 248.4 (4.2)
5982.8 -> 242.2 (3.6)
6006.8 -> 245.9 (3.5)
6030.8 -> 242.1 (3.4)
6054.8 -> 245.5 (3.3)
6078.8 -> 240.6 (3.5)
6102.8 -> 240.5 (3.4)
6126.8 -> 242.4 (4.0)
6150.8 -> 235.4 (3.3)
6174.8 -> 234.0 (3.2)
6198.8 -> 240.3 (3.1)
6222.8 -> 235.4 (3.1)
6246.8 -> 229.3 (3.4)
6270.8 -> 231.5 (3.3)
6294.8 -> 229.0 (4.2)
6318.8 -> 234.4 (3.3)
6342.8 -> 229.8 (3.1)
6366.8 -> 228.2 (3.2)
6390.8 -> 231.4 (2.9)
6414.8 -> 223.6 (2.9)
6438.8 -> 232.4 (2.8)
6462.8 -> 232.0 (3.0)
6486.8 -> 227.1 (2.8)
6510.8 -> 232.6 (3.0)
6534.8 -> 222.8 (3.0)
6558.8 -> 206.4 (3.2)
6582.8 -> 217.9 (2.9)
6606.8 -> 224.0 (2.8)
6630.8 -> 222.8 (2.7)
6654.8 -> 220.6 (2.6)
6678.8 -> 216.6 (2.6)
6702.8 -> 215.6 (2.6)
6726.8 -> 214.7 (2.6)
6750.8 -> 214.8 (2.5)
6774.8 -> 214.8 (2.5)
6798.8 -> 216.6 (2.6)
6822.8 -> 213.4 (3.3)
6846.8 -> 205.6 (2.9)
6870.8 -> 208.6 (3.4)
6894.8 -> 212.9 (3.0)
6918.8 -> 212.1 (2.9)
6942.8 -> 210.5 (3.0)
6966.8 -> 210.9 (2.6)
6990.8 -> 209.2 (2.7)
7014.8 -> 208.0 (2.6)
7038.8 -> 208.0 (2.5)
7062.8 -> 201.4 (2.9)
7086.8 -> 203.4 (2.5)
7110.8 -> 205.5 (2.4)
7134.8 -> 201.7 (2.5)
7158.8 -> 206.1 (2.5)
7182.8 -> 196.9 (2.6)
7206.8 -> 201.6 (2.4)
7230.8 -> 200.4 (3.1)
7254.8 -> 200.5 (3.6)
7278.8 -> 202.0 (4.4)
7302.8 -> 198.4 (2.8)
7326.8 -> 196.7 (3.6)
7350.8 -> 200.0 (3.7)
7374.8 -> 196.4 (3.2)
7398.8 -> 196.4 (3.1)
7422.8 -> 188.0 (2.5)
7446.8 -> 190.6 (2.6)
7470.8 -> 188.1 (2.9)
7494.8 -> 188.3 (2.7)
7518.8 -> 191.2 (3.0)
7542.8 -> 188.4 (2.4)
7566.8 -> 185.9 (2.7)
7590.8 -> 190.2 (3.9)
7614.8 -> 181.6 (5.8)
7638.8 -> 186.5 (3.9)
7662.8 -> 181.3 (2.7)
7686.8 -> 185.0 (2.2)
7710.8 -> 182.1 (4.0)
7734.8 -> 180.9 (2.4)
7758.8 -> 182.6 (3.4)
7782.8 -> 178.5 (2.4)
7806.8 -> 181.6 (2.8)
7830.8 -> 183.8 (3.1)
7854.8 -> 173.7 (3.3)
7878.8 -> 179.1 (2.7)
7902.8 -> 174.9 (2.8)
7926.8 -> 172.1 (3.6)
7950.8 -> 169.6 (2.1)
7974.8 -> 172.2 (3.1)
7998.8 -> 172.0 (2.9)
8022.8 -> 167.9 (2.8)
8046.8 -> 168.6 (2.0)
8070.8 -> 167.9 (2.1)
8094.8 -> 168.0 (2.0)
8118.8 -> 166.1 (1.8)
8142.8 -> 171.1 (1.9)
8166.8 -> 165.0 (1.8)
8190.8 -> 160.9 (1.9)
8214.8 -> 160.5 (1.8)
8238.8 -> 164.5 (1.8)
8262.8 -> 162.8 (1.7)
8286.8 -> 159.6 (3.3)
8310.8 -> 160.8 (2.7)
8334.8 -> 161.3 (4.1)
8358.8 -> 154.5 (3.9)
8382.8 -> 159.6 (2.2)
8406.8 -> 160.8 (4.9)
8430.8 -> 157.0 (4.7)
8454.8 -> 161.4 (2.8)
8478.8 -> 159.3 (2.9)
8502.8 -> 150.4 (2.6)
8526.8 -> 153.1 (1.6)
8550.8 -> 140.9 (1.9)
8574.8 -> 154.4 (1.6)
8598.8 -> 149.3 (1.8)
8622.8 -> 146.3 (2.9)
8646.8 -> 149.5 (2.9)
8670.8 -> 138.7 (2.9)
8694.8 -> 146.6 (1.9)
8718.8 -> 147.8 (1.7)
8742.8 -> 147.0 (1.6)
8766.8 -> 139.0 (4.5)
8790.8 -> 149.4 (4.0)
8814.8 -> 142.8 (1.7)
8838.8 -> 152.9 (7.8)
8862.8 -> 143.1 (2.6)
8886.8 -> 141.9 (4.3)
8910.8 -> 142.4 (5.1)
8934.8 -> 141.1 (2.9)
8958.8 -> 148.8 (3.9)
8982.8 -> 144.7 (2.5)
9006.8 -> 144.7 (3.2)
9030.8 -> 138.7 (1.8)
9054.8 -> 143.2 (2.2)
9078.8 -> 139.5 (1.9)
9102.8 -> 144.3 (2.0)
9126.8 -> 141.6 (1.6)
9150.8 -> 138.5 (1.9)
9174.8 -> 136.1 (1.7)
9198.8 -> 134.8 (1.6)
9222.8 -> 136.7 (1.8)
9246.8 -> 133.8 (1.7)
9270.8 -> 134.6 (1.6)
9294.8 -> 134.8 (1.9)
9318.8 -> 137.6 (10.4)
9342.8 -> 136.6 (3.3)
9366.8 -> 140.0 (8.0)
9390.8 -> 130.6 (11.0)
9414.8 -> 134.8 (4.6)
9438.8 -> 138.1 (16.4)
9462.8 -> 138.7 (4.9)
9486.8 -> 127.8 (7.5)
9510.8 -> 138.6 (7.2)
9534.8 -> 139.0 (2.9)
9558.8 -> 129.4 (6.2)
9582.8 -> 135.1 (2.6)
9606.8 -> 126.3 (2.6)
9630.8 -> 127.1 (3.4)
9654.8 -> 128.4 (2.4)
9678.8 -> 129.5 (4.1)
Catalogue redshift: 0.000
